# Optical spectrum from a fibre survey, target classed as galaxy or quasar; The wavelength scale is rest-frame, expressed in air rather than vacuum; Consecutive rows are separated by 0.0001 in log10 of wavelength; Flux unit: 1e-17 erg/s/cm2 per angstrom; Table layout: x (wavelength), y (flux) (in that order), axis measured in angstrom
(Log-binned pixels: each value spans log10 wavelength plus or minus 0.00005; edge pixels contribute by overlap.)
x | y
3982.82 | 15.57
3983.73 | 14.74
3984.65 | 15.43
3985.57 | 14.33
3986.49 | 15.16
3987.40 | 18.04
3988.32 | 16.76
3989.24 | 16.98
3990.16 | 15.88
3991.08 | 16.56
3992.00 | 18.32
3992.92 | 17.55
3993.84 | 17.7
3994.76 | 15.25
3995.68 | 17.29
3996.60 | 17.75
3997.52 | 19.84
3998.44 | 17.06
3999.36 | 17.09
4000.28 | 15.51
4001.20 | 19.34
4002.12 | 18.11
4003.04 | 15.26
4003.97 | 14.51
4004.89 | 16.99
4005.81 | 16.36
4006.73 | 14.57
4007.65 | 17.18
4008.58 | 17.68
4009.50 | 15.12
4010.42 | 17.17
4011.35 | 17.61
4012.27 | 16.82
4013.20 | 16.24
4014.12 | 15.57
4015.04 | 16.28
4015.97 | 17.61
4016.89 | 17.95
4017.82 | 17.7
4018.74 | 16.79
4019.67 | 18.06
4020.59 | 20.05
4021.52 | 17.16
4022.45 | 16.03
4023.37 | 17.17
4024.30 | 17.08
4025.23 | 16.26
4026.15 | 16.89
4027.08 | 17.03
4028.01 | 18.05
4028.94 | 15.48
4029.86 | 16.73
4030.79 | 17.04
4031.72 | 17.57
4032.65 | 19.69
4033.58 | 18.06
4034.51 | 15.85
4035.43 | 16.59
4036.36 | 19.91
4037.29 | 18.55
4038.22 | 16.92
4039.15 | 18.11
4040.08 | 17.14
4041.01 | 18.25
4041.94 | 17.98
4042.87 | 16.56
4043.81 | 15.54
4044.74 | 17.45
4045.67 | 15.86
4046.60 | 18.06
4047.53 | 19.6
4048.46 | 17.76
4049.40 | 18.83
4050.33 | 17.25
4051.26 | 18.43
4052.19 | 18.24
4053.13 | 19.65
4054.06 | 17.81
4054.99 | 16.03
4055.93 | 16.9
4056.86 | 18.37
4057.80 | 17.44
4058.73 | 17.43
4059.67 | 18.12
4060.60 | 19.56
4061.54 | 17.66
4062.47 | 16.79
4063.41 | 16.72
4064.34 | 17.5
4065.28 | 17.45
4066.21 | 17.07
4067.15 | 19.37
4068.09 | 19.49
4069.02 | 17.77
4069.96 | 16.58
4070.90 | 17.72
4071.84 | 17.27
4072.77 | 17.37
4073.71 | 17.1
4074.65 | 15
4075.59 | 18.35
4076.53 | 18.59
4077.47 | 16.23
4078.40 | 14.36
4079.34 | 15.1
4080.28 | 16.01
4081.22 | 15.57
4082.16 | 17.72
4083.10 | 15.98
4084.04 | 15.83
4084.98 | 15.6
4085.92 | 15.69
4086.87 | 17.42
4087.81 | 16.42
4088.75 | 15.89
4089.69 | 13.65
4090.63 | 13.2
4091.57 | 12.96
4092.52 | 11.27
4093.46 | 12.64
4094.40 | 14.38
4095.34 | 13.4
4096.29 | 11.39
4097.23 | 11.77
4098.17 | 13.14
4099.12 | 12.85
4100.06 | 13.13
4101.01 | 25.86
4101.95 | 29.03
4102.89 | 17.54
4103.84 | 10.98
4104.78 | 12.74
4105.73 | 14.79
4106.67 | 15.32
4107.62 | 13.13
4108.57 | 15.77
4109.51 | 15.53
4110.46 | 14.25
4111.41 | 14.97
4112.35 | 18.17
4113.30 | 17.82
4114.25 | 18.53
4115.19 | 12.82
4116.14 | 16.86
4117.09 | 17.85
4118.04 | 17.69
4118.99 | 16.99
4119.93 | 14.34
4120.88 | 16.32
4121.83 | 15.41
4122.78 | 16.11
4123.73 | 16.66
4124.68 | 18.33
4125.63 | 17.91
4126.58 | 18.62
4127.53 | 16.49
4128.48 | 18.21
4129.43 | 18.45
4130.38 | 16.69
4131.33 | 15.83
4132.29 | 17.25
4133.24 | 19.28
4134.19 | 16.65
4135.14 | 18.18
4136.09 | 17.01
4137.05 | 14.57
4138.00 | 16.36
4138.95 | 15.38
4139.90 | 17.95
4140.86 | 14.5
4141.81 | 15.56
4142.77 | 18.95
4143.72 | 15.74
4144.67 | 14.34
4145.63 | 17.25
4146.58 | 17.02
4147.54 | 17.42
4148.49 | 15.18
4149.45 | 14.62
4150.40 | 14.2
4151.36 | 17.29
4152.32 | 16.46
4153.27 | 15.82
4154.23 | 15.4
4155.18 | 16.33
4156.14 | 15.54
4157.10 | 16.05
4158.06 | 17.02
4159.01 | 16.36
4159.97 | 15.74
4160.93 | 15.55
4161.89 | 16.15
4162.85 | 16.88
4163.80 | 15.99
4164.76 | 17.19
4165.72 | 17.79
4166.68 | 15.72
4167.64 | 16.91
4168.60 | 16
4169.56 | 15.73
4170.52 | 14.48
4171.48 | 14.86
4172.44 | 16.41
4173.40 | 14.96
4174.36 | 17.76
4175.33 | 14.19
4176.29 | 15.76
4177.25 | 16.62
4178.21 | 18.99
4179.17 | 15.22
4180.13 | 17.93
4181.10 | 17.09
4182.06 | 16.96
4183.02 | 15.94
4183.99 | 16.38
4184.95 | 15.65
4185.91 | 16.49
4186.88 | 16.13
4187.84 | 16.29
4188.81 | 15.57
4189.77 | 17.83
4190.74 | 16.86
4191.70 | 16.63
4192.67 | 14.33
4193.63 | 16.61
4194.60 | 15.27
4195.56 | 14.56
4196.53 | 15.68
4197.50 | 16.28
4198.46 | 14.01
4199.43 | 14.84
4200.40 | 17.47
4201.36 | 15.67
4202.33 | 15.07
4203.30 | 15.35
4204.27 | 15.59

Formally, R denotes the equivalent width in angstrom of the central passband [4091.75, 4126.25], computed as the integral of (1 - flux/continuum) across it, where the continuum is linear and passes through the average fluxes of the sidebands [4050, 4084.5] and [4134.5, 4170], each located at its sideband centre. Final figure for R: 2.2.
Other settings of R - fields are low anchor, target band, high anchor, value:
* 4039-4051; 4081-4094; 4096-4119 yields 1.2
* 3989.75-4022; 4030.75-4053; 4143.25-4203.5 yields -1.2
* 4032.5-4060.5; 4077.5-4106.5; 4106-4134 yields 3.1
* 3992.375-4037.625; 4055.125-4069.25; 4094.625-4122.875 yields -1.2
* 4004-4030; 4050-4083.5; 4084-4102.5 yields -3.2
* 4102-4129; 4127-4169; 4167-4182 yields -0.5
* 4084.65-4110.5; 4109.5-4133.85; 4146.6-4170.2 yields -2.2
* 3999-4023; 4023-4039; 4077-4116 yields -0.8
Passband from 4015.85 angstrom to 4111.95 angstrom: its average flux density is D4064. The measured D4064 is 16.7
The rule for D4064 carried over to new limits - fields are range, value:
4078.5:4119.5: 15.5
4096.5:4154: 16.4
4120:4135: 17.2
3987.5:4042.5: 17.2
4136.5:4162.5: 16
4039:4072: 17.7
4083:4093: 14.8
